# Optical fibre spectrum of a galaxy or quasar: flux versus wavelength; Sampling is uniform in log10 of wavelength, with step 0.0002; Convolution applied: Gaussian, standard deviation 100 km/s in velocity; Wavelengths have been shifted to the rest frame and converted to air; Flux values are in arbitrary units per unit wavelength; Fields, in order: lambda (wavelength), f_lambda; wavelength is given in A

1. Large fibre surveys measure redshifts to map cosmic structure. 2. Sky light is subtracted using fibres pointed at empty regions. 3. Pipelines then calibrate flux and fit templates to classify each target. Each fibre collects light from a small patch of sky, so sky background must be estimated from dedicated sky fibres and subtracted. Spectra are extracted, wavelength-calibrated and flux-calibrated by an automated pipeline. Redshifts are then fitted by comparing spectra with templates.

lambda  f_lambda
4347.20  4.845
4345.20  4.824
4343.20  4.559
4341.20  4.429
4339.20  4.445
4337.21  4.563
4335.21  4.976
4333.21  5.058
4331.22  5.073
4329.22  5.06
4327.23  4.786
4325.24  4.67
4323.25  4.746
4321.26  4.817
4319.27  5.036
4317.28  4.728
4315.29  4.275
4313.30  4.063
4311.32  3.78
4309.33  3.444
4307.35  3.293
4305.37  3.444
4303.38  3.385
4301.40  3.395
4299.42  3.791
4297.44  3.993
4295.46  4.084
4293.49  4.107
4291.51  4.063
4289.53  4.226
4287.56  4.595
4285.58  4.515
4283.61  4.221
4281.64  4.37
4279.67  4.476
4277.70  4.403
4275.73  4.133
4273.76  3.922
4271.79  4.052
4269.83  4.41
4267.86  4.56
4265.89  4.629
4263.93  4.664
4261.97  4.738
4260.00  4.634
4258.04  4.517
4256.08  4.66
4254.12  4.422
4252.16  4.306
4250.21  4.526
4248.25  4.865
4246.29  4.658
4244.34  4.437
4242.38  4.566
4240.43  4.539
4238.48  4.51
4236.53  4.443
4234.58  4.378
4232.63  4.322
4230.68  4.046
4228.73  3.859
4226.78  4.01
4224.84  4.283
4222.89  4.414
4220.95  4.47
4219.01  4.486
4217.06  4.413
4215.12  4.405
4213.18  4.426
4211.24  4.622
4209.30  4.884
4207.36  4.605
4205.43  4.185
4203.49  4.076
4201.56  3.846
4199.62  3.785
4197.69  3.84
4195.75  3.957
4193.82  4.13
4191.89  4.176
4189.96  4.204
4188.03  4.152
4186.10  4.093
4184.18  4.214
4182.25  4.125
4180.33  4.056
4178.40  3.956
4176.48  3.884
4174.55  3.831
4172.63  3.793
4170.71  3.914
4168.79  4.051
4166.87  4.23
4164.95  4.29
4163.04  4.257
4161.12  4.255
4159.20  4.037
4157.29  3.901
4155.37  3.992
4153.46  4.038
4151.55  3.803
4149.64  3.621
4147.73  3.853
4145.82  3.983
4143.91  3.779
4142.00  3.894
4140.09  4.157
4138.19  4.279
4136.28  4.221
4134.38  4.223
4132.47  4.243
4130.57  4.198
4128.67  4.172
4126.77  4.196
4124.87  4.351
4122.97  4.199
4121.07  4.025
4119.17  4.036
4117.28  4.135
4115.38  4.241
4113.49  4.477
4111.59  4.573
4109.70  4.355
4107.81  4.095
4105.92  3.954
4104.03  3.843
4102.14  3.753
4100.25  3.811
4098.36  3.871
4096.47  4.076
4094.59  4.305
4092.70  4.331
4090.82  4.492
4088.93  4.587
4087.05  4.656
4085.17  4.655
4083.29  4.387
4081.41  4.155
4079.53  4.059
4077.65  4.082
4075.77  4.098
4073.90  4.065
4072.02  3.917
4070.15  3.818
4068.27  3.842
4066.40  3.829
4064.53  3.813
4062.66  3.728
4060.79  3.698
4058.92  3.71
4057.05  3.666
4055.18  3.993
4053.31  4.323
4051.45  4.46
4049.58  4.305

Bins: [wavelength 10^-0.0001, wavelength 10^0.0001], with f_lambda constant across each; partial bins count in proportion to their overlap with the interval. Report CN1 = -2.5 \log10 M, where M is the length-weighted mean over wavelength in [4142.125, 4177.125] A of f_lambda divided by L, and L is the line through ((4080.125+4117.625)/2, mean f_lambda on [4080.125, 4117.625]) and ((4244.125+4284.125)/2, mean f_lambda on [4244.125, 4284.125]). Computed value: 0.09 mag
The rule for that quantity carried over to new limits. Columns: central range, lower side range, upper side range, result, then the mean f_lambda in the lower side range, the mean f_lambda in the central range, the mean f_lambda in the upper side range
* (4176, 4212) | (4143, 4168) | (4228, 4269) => 0.02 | 4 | 4.15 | 4.49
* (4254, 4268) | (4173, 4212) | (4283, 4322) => -0.13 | 4.12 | 4.62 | 4.06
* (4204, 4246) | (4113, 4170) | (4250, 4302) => -0.04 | 4.1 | 4.4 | 4.31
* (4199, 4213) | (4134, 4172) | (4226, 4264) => -0.01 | 4.03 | 4.31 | 4.45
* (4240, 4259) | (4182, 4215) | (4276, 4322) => -0.10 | 4.2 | 4.55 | 4.11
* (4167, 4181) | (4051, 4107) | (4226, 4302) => 0.07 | 4.06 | 3.94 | 4.34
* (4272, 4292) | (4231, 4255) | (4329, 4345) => 0.08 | 4.49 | 4.29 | 4.76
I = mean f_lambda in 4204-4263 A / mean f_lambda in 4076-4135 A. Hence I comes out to 1.1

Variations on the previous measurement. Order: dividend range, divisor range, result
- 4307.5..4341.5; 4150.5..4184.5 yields 1.13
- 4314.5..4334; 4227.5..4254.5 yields 1.09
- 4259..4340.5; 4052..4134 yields 1.05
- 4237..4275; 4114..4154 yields 1.10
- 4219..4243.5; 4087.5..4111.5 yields 1.04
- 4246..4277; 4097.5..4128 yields 1.09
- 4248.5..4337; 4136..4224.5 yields 1.05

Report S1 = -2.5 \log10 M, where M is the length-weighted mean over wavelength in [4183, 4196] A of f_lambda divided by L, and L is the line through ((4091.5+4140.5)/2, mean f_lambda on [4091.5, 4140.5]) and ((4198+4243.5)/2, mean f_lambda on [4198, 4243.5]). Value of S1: 0.03 mag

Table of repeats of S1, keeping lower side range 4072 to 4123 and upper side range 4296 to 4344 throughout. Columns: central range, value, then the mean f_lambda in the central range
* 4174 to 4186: 0.057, 4.02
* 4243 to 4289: -0.043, 4.46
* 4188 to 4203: 0.065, 4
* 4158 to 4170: 0.014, 4.18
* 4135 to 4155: 0.066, 3.97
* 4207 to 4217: -0.077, 4.57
